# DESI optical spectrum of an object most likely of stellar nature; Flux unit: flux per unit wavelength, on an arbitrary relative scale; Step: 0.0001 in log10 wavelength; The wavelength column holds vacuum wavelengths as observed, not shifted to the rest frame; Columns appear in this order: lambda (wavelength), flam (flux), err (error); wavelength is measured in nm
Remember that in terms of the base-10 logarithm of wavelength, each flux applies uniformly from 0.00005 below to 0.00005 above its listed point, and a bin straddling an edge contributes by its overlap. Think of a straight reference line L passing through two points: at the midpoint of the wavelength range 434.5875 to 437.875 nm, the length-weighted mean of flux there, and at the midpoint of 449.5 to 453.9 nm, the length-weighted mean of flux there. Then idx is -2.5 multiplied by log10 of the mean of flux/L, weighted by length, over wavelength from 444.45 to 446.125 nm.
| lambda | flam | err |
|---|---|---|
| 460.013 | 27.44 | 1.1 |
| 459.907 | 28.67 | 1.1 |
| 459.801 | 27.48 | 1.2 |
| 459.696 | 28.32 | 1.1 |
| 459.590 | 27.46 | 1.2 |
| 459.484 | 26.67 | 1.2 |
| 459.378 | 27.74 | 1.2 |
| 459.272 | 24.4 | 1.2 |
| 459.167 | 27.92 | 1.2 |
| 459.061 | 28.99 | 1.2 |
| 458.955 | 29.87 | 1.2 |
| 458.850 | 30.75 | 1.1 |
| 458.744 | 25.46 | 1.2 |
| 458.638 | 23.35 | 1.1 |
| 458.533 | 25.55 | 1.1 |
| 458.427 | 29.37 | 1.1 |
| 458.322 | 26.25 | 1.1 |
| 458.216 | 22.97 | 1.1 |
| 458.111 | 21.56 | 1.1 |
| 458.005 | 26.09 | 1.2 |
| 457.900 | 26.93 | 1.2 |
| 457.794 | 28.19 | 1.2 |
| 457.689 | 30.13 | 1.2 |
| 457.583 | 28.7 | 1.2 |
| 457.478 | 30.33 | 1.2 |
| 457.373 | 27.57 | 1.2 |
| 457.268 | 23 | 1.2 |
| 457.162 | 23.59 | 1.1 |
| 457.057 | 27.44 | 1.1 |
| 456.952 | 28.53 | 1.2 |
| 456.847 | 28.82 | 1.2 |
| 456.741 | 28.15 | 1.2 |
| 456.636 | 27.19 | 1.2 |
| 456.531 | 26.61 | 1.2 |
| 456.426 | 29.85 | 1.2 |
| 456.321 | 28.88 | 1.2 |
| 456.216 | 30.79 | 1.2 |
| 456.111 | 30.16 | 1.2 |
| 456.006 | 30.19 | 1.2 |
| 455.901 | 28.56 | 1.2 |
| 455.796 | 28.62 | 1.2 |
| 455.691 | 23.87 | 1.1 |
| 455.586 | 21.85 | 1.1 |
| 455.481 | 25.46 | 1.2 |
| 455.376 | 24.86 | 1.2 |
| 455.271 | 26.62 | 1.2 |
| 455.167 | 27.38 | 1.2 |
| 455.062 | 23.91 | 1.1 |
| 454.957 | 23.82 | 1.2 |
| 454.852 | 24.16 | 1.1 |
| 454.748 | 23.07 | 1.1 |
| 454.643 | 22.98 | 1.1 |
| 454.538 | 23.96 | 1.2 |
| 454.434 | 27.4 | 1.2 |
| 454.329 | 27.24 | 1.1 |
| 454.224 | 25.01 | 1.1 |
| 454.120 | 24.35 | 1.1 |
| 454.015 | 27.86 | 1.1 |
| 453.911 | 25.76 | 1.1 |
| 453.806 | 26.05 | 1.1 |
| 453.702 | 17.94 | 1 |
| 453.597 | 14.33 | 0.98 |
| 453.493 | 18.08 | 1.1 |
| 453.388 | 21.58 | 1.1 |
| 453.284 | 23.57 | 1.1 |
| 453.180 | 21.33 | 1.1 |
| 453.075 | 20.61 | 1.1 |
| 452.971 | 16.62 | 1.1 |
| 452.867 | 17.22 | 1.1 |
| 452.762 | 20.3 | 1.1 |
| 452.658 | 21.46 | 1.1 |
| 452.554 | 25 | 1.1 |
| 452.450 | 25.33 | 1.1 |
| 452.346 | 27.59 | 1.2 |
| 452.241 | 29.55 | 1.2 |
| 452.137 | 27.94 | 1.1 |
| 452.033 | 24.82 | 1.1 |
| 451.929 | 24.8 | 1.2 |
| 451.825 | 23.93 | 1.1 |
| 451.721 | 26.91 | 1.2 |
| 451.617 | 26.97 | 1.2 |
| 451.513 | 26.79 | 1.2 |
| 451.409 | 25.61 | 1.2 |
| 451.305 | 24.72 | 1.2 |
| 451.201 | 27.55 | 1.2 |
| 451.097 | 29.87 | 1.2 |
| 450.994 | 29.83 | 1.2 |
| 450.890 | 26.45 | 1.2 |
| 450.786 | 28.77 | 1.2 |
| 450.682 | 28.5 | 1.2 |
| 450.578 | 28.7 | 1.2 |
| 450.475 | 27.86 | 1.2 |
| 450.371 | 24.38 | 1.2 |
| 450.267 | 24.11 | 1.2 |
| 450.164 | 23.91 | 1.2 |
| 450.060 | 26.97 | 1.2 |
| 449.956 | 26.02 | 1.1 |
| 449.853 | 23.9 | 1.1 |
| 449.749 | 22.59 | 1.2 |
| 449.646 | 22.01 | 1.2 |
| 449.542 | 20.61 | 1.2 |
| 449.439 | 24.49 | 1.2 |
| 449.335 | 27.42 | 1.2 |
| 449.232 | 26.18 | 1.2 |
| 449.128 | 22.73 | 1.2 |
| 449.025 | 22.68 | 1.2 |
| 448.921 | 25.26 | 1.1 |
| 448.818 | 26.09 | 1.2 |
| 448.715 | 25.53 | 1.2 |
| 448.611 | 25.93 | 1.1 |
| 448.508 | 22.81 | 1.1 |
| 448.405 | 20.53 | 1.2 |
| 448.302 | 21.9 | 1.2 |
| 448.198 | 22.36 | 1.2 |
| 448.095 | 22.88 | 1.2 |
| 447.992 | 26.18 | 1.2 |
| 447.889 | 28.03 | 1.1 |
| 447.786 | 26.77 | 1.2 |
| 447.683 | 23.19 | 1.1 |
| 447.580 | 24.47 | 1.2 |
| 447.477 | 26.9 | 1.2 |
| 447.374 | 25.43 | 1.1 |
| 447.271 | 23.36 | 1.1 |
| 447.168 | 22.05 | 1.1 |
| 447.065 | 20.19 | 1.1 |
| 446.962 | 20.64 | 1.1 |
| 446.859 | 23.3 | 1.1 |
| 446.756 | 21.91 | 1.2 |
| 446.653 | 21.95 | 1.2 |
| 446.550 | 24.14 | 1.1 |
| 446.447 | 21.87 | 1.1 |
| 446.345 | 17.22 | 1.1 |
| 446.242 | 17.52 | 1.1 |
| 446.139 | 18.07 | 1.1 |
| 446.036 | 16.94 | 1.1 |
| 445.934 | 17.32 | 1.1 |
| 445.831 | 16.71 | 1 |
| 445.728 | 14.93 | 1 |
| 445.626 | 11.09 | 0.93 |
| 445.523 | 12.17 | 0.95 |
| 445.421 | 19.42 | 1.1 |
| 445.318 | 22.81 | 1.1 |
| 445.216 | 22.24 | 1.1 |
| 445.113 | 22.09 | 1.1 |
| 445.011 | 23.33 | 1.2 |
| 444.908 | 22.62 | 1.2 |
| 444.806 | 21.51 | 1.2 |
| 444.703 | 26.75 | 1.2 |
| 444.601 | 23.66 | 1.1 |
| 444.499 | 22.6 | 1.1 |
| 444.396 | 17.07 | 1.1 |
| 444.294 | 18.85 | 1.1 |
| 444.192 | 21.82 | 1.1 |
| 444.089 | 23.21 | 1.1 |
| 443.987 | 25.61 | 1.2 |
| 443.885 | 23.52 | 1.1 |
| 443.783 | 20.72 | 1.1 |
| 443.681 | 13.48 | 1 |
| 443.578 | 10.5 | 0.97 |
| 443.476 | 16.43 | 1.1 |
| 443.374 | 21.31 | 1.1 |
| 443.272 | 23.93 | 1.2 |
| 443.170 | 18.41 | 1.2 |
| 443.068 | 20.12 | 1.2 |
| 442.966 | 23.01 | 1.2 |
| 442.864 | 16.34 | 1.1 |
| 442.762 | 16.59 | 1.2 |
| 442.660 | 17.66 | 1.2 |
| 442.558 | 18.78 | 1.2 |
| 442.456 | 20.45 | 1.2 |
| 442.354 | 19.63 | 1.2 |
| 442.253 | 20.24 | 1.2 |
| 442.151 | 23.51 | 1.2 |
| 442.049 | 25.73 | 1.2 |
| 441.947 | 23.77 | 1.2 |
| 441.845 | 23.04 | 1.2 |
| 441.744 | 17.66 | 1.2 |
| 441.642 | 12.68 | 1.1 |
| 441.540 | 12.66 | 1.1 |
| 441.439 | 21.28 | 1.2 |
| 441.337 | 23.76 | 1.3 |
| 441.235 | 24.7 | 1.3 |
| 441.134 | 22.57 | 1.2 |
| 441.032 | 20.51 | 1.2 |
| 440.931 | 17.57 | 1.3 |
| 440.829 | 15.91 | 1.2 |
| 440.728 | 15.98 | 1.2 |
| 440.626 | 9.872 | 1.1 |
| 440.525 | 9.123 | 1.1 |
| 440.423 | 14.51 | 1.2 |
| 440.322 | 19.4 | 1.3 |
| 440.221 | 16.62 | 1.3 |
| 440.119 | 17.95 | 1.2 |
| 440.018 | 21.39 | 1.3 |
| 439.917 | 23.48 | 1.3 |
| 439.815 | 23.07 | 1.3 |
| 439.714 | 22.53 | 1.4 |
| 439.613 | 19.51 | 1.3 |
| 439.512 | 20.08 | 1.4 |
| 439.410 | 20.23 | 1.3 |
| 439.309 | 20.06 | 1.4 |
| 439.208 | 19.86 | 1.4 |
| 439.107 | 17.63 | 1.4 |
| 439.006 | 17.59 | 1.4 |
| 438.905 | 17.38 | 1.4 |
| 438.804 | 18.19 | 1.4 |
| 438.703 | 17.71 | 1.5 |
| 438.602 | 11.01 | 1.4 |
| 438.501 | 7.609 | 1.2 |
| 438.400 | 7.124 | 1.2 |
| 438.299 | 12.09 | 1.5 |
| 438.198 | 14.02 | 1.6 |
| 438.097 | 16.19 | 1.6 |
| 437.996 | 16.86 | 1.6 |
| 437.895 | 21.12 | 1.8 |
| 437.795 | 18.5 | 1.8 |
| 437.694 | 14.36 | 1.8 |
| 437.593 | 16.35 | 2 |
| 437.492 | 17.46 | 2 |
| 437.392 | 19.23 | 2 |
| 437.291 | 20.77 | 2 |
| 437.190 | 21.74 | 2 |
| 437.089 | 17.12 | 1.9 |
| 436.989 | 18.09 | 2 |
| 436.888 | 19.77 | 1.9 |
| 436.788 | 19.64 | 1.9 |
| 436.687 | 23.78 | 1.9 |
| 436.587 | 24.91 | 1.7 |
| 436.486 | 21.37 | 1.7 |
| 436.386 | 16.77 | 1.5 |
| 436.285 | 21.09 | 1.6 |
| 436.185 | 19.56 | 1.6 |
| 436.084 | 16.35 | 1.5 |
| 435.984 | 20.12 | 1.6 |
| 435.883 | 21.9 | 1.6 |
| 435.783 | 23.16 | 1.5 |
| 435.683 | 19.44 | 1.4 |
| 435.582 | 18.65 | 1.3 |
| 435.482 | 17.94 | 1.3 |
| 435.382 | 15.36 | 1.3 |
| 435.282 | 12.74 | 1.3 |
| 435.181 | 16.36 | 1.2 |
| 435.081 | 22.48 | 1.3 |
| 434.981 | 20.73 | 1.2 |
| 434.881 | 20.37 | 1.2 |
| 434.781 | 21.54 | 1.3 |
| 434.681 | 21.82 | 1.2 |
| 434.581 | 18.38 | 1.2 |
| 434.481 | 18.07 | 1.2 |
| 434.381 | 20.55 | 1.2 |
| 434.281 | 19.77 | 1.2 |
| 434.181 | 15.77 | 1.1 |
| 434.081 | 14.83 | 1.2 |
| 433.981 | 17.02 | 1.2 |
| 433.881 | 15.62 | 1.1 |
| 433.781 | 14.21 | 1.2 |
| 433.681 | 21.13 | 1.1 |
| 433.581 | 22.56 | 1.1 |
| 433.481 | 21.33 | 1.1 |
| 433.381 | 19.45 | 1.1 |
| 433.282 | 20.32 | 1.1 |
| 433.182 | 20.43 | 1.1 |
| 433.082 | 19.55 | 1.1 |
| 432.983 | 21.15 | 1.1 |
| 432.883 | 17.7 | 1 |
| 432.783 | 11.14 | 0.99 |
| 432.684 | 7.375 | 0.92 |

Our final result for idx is 0.131 mag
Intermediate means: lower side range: 19.4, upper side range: 24.3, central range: 19.7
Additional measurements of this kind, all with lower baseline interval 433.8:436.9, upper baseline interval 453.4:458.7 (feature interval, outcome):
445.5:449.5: 0.049 mag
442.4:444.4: 0.122 mag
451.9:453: 0.038 mag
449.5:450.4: 0.001 mag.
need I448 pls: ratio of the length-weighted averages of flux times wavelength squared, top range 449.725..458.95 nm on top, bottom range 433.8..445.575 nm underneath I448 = 1.44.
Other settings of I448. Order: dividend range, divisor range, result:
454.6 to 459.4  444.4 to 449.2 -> 1.28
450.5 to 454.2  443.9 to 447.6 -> 1.21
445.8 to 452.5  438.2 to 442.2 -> 1.40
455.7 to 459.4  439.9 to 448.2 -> 1.44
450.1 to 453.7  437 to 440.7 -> 1.51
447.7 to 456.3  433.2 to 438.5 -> 1.45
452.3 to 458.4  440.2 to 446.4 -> 1.38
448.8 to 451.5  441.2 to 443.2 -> 1.33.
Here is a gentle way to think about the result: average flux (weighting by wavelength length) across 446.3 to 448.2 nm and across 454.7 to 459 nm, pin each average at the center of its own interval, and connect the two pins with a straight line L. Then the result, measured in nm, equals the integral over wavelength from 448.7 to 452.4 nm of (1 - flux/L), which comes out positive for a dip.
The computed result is -0.20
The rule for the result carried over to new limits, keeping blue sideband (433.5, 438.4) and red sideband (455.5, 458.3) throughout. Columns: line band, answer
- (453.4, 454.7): 0.13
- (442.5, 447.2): 0.51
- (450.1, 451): -0.08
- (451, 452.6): -0.09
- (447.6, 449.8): -0.03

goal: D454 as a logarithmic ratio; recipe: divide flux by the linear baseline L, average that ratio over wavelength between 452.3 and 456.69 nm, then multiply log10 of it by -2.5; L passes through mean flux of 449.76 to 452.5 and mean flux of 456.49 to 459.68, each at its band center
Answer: 0.10 mag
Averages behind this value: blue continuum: 26.5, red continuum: 27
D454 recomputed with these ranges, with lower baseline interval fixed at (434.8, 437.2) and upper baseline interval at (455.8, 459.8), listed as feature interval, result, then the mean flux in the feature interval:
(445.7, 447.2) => 0.19 mag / 19.7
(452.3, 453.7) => 0.23 mag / 20.9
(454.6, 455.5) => 0.08 mag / 24.7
